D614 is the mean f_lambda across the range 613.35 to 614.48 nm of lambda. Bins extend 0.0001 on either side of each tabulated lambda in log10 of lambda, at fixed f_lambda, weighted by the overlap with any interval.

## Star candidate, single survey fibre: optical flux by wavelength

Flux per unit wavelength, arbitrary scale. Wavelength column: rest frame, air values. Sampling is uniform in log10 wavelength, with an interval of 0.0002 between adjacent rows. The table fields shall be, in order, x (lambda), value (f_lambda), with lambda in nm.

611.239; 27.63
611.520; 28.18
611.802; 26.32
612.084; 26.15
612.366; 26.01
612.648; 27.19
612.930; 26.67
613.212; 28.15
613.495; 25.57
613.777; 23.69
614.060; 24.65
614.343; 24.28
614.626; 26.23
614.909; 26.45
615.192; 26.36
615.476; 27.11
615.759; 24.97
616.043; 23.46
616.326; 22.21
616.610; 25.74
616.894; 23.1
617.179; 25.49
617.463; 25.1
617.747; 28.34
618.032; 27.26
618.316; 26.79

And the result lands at 24.6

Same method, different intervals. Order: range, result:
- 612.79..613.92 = 26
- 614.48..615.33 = 26.3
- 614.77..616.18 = 25.7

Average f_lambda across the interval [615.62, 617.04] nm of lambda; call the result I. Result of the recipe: 23.9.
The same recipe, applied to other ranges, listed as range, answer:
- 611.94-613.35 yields 26.8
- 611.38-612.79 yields 26.8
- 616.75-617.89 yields 25.5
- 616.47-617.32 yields 24.7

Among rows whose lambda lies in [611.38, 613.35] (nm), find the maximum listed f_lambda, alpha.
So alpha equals 28.18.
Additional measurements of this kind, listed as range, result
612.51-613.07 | 27.19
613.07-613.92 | 28.15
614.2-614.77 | 26.23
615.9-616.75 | 25.74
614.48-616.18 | 27.11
